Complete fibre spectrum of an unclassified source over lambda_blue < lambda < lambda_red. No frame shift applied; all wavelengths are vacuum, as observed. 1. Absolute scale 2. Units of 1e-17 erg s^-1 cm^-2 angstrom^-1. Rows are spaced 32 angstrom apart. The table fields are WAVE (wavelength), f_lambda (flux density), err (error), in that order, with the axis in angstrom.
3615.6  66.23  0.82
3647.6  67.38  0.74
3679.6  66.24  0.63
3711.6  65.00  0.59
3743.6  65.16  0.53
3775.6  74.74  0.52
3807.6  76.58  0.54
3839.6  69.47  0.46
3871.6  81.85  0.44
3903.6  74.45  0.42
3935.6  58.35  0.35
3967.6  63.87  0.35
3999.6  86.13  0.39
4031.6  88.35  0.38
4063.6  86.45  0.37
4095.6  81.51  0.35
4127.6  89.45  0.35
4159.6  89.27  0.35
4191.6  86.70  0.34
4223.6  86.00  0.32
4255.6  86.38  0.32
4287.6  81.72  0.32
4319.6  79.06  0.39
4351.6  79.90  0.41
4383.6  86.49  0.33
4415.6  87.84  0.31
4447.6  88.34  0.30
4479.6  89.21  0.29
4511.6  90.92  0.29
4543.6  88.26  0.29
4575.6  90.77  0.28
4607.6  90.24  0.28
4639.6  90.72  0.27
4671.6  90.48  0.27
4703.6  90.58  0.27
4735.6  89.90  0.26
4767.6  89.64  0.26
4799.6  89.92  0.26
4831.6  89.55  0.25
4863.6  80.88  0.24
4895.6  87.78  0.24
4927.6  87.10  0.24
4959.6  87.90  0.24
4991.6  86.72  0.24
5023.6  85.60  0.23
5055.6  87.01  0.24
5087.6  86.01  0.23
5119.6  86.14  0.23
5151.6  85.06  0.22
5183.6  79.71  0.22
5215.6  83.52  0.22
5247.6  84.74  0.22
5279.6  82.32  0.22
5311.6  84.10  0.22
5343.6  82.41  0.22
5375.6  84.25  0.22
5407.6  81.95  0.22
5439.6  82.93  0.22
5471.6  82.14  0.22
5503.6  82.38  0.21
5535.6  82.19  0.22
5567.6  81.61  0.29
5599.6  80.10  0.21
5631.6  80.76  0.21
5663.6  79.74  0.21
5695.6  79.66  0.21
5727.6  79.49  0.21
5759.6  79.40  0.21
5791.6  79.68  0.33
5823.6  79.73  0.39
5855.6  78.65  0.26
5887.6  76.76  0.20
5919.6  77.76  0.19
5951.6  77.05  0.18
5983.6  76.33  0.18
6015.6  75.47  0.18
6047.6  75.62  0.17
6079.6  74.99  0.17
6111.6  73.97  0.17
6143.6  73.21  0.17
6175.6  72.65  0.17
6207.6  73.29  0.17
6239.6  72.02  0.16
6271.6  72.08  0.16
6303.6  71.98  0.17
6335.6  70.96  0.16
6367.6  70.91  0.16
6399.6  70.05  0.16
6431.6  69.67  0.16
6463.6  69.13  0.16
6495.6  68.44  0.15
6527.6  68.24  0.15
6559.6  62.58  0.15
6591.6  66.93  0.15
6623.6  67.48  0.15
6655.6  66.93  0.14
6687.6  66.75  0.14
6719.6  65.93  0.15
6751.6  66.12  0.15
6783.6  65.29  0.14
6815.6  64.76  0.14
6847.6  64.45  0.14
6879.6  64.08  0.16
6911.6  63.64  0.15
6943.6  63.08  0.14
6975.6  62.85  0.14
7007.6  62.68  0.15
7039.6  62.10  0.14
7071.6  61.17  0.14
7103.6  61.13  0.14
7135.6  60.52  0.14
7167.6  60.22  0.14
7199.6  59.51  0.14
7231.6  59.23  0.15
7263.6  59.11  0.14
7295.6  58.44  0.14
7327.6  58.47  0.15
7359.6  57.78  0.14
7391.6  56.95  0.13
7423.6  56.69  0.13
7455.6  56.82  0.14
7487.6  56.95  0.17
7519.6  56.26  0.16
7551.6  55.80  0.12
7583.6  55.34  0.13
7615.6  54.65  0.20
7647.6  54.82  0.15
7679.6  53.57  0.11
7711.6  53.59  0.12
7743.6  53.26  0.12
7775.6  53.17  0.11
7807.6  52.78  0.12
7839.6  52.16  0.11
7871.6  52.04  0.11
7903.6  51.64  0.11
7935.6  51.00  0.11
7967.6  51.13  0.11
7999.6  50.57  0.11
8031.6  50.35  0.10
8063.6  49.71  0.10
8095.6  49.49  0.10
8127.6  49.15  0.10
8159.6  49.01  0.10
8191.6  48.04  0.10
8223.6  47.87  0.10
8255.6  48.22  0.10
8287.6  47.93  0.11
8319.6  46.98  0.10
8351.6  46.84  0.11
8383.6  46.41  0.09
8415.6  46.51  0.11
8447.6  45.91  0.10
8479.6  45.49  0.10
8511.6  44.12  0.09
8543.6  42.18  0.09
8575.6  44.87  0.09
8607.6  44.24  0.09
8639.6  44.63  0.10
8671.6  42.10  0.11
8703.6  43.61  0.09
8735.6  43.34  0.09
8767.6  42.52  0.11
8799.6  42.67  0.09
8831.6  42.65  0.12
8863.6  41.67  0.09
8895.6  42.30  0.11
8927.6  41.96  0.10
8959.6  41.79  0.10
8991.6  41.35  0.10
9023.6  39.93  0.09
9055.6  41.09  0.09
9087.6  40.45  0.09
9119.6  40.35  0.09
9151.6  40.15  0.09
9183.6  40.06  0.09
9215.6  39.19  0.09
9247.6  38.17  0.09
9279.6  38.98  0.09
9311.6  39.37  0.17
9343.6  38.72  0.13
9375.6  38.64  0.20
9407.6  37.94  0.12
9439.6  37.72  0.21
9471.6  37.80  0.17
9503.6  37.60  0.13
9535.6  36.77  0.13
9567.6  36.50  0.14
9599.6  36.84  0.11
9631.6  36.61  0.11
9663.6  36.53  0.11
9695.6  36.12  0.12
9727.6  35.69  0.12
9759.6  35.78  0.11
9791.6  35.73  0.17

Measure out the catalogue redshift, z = 0.000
